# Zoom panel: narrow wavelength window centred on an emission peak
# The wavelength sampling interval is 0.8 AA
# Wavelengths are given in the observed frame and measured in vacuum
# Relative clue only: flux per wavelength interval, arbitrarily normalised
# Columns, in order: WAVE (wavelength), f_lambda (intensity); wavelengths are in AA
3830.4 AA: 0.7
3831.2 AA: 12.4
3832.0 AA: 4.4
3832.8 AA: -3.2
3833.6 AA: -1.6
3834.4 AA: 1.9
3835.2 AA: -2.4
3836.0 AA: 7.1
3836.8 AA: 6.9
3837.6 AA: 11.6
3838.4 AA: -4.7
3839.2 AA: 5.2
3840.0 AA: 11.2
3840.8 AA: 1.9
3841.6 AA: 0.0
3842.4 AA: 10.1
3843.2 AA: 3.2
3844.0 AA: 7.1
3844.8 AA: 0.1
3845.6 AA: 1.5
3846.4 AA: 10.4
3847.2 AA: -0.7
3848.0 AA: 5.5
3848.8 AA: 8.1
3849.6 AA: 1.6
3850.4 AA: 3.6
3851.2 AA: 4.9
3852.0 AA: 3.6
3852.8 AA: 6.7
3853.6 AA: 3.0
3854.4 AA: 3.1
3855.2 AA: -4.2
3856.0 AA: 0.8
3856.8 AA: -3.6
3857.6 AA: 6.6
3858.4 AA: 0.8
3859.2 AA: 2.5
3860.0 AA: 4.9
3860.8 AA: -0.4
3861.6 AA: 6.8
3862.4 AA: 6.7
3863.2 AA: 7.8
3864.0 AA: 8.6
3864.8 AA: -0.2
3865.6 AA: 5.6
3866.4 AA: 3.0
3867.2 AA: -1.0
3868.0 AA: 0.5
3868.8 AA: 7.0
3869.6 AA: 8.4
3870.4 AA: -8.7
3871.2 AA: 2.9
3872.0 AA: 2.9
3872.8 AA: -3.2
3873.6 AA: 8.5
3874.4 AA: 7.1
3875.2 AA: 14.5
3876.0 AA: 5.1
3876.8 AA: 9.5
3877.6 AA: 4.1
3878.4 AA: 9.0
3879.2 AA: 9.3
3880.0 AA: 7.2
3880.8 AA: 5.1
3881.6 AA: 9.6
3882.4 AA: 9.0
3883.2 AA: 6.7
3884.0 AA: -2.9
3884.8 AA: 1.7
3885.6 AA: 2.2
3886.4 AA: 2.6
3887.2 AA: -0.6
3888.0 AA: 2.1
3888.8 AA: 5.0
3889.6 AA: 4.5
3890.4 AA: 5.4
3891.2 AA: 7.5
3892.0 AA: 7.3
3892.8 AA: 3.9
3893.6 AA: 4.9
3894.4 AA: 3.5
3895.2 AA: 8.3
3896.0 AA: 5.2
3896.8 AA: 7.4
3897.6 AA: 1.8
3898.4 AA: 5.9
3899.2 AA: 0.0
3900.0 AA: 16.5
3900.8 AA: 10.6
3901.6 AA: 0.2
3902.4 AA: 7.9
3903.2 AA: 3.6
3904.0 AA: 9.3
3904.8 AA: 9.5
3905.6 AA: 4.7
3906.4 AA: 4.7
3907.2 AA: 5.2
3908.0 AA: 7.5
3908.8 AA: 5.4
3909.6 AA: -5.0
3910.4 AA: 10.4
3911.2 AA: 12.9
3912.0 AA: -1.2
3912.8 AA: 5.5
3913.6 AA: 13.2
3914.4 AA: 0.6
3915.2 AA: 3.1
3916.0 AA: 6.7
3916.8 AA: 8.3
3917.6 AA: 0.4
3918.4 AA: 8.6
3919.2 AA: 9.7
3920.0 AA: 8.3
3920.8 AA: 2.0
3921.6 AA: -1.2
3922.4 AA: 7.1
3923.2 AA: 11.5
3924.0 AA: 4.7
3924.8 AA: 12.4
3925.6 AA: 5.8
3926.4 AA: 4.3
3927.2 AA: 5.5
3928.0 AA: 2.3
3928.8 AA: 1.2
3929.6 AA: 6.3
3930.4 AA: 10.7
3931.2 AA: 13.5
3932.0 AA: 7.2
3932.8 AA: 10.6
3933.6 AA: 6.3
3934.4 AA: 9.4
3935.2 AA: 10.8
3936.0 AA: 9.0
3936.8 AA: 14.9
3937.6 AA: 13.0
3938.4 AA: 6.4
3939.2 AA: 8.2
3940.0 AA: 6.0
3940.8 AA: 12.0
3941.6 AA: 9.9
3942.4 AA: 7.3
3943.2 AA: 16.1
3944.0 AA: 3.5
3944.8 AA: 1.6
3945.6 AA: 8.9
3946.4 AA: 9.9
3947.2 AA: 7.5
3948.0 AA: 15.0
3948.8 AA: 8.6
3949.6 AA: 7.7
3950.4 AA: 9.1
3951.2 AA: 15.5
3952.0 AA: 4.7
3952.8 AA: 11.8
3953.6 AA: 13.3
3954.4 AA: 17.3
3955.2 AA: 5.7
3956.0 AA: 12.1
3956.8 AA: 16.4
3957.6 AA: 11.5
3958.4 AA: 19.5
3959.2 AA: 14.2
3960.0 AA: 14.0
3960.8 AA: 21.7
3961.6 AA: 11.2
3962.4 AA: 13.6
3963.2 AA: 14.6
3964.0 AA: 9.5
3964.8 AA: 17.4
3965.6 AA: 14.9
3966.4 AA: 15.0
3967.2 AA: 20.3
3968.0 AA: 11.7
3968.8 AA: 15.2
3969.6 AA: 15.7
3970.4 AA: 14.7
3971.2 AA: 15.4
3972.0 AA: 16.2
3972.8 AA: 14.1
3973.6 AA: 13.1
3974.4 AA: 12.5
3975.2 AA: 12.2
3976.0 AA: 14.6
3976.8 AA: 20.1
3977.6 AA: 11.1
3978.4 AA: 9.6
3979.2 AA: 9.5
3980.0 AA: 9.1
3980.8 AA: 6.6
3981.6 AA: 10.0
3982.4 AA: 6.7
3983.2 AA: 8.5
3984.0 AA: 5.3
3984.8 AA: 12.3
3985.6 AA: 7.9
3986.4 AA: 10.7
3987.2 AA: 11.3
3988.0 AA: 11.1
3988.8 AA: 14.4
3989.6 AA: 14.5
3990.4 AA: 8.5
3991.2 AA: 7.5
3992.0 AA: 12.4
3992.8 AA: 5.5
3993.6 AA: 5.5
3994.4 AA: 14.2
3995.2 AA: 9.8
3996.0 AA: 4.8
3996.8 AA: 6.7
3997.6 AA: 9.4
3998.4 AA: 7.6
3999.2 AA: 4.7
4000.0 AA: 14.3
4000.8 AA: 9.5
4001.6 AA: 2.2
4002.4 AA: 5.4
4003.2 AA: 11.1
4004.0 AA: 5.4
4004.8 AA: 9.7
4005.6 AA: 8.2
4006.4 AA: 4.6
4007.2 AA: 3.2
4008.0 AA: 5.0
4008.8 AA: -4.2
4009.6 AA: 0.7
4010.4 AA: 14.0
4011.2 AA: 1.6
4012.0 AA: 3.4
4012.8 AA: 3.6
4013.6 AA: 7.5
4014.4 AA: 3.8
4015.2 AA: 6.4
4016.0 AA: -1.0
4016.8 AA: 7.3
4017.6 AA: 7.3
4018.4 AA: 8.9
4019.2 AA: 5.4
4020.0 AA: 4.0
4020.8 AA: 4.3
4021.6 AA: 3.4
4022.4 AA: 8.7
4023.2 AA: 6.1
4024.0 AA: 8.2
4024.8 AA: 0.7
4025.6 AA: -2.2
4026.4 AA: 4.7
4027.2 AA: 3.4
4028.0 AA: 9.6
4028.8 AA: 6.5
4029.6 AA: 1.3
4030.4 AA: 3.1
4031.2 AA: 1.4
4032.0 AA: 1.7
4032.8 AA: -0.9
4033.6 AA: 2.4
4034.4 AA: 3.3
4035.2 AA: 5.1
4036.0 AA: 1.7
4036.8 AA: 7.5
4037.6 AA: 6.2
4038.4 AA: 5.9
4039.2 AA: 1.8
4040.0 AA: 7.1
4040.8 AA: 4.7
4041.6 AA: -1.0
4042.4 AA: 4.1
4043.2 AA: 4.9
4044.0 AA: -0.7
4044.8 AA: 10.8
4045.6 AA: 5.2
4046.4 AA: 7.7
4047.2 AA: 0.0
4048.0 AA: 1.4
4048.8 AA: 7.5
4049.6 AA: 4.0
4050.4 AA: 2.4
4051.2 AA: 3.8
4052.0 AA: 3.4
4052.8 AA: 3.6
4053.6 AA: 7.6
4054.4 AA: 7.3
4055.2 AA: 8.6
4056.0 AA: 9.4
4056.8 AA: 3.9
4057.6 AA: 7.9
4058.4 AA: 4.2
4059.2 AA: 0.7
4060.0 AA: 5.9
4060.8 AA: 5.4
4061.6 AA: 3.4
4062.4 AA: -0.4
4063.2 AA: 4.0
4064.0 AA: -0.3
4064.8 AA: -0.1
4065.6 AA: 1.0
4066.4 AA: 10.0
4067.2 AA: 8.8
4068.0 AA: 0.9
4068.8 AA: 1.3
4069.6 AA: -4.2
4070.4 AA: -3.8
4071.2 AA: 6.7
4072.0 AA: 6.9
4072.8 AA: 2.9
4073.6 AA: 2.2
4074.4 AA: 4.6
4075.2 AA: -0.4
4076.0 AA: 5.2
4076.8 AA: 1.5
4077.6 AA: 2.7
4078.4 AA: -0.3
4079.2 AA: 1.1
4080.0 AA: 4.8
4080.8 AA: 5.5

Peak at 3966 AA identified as C IV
